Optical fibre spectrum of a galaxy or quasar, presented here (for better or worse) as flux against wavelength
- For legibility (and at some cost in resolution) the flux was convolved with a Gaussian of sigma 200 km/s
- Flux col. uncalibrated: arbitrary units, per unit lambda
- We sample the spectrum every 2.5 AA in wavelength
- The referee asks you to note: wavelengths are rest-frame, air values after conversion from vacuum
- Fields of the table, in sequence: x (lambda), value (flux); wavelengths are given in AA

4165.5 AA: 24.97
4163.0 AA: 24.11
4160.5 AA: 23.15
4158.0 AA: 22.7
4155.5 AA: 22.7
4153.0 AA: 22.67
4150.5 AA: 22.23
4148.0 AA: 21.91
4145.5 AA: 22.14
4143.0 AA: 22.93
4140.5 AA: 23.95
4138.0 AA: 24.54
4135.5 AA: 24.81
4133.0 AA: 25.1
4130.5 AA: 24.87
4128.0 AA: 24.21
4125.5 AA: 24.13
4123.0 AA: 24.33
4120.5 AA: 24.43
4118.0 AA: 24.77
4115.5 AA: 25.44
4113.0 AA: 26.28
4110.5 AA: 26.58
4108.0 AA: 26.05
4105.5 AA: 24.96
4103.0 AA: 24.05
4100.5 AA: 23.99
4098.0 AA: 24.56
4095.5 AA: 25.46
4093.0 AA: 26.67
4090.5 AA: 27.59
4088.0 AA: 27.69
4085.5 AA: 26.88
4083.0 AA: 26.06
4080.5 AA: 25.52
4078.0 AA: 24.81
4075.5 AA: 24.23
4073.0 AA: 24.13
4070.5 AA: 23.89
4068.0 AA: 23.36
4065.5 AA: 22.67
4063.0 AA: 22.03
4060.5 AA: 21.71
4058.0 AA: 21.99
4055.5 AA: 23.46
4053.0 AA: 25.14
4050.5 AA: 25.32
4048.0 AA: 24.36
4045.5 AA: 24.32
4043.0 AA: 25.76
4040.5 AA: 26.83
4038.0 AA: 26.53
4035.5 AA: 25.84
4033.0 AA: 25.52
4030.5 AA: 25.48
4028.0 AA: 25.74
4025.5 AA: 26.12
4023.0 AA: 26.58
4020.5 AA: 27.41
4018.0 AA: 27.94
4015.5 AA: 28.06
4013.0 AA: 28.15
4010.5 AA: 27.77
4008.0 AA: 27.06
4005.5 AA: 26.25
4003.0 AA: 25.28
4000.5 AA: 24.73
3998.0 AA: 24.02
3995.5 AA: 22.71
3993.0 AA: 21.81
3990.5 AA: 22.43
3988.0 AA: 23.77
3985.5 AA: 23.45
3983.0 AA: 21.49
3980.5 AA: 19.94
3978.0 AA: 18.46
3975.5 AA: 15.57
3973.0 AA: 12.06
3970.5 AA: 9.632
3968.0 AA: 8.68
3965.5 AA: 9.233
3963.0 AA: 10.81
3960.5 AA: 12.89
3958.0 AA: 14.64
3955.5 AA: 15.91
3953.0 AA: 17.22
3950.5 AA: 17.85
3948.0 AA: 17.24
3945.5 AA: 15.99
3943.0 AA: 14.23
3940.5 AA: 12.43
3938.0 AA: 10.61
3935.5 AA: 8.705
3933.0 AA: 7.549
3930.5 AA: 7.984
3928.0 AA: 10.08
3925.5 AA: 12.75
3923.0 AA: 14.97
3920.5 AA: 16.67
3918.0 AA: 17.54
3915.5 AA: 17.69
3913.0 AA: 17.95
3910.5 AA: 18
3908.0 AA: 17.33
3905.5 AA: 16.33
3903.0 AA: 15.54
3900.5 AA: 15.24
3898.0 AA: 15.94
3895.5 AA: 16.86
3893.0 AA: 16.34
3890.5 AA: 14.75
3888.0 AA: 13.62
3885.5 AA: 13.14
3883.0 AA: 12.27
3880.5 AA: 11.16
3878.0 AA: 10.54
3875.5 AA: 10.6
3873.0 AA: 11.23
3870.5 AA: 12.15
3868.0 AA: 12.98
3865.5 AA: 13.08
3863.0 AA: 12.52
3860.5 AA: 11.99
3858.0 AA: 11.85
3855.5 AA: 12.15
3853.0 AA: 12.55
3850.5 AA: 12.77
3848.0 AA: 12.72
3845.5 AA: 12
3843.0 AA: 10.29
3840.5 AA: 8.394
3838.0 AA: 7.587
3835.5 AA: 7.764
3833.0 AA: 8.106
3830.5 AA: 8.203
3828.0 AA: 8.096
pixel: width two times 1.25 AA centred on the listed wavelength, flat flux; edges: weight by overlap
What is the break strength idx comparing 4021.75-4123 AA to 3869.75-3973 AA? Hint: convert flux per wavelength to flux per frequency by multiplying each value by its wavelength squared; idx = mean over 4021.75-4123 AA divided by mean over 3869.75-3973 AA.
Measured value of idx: 2.0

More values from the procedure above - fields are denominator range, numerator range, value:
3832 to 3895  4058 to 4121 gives 2.37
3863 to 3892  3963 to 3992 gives 1.41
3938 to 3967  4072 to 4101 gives 1.94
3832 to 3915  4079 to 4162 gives 2.15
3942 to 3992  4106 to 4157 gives 1.63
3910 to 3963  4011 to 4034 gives 1.99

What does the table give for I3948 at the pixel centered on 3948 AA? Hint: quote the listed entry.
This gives 17.24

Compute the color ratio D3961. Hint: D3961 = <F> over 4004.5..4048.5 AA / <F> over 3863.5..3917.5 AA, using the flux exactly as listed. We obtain 1.83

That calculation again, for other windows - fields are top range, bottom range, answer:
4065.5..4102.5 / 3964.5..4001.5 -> 1.36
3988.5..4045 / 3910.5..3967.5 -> 1.88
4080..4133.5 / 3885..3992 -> 1.68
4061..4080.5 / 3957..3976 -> 2.06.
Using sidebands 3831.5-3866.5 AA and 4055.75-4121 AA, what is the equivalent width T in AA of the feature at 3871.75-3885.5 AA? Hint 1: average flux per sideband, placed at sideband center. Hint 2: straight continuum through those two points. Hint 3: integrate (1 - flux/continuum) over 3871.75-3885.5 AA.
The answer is 1.5 AA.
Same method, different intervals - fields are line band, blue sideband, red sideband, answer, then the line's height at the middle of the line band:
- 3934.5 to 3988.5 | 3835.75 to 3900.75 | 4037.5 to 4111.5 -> 9.4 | 18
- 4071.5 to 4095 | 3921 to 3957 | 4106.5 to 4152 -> -4.6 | 21.7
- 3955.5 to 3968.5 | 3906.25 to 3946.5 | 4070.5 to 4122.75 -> 3.5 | 16.2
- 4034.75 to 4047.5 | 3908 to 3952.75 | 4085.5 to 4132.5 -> -2.8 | 21.1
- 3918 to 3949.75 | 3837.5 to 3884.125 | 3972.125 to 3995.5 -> 7.5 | 16.7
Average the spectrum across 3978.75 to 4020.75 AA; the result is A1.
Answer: 24.7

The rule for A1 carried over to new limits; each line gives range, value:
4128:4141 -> 24.7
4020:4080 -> 24.7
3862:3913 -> 14.1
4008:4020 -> 27.8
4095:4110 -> 24.9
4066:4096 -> 25.5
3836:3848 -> 9.78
